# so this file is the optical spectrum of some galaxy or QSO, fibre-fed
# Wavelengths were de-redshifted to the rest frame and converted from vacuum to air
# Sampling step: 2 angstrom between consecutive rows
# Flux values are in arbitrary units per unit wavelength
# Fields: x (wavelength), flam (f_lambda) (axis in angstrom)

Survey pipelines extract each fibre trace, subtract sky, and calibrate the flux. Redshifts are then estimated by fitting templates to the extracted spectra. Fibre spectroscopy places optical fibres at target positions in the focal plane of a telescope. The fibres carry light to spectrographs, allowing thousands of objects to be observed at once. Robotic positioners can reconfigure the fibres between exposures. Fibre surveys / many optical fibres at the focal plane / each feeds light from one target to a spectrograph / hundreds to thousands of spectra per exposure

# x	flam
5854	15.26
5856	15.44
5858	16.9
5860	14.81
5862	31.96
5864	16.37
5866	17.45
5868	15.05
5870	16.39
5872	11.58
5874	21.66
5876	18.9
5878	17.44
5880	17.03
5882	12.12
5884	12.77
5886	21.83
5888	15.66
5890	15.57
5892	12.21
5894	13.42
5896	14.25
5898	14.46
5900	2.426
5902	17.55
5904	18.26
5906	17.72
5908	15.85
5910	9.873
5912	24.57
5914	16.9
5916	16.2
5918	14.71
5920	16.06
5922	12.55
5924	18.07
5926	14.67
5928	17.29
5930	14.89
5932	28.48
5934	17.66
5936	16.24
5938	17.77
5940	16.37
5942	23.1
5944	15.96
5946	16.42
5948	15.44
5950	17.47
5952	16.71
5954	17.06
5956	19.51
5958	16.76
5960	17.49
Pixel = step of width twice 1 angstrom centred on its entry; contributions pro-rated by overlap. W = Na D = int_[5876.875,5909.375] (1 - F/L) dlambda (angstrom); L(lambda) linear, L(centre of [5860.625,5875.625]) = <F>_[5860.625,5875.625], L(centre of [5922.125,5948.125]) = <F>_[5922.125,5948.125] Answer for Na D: 6.0 angstrom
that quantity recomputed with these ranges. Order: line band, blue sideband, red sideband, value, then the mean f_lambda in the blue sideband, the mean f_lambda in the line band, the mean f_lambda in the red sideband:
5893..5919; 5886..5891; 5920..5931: 1.79 angstrom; 16.9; 15.1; 15.5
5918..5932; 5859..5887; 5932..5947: 1.34 angstrom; 17.5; 16.4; 18.4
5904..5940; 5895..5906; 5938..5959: -3.77 angstrom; 13.8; 17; 17.5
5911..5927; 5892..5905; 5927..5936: 0.11 angstrom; 13.3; 16.7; 19.2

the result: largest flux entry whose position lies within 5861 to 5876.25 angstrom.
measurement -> 31.96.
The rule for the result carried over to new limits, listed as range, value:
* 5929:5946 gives 28.48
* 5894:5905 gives 18.26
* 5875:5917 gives 24.57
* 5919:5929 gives 18.07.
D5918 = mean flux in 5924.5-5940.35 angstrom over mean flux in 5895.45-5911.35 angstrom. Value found 1.3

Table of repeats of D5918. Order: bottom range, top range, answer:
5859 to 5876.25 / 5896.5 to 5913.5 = 0.83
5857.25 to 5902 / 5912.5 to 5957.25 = 1.09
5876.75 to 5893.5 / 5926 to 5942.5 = 1.19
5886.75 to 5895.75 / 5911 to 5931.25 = 1.16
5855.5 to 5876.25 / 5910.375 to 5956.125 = 0.97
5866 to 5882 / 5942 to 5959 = 1.04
